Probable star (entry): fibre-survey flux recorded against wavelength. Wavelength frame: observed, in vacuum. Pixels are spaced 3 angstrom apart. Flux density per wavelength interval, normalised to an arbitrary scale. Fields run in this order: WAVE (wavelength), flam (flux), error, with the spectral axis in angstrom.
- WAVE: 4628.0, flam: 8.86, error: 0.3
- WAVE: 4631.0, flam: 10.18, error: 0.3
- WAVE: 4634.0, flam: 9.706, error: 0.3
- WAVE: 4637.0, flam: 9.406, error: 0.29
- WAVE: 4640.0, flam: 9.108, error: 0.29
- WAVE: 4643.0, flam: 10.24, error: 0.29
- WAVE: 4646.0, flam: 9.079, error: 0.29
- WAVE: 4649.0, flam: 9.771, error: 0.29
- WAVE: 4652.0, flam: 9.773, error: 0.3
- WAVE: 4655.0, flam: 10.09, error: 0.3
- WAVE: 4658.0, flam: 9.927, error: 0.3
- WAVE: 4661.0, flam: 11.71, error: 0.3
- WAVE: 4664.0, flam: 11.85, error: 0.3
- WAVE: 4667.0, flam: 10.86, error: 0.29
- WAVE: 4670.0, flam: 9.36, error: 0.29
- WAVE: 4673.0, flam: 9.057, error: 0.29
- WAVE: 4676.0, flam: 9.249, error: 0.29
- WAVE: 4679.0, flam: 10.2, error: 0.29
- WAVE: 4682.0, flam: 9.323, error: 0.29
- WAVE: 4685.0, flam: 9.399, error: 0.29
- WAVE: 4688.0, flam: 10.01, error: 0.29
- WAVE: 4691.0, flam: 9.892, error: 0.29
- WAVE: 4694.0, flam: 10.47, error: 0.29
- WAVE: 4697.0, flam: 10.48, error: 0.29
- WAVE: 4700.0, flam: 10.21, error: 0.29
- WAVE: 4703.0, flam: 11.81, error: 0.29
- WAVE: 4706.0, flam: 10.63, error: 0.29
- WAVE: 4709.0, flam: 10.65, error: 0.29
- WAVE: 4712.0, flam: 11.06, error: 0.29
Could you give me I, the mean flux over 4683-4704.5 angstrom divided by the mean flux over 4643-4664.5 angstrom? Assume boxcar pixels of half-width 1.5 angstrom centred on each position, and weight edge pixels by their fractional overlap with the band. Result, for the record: 1.0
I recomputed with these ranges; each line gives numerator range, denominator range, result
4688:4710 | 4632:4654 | 1.10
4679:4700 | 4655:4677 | 0.97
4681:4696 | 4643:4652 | 1.02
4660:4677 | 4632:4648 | 1.08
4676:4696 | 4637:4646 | 1.03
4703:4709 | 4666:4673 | 1.11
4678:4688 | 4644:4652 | 1.01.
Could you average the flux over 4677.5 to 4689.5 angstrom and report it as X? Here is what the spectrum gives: 9.73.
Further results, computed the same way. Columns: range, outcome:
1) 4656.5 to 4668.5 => 11.1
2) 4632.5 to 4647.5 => 9.51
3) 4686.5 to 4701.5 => 10.2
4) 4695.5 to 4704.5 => 10.8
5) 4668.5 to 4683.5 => 9.44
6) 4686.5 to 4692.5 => 9.95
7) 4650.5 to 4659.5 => 9.93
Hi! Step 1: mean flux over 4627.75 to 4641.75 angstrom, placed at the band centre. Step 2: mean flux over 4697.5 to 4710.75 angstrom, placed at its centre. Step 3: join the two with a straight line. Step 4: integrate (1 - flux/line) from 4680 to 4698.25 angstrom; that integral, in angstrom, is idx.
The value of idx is 1.04 angstrom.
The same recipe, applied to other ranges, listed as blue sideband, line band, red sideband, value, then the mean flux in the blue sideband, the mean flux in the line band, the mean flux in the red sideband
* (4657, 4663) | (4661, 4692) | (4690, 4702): 2.0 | 11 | 10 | 10.3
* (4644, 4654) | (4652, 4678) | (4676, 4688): -1.7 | 9.6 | 10.2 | 9.64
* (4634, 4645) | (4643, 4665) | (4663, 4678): -1.1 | 9.58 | 10.3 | 10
